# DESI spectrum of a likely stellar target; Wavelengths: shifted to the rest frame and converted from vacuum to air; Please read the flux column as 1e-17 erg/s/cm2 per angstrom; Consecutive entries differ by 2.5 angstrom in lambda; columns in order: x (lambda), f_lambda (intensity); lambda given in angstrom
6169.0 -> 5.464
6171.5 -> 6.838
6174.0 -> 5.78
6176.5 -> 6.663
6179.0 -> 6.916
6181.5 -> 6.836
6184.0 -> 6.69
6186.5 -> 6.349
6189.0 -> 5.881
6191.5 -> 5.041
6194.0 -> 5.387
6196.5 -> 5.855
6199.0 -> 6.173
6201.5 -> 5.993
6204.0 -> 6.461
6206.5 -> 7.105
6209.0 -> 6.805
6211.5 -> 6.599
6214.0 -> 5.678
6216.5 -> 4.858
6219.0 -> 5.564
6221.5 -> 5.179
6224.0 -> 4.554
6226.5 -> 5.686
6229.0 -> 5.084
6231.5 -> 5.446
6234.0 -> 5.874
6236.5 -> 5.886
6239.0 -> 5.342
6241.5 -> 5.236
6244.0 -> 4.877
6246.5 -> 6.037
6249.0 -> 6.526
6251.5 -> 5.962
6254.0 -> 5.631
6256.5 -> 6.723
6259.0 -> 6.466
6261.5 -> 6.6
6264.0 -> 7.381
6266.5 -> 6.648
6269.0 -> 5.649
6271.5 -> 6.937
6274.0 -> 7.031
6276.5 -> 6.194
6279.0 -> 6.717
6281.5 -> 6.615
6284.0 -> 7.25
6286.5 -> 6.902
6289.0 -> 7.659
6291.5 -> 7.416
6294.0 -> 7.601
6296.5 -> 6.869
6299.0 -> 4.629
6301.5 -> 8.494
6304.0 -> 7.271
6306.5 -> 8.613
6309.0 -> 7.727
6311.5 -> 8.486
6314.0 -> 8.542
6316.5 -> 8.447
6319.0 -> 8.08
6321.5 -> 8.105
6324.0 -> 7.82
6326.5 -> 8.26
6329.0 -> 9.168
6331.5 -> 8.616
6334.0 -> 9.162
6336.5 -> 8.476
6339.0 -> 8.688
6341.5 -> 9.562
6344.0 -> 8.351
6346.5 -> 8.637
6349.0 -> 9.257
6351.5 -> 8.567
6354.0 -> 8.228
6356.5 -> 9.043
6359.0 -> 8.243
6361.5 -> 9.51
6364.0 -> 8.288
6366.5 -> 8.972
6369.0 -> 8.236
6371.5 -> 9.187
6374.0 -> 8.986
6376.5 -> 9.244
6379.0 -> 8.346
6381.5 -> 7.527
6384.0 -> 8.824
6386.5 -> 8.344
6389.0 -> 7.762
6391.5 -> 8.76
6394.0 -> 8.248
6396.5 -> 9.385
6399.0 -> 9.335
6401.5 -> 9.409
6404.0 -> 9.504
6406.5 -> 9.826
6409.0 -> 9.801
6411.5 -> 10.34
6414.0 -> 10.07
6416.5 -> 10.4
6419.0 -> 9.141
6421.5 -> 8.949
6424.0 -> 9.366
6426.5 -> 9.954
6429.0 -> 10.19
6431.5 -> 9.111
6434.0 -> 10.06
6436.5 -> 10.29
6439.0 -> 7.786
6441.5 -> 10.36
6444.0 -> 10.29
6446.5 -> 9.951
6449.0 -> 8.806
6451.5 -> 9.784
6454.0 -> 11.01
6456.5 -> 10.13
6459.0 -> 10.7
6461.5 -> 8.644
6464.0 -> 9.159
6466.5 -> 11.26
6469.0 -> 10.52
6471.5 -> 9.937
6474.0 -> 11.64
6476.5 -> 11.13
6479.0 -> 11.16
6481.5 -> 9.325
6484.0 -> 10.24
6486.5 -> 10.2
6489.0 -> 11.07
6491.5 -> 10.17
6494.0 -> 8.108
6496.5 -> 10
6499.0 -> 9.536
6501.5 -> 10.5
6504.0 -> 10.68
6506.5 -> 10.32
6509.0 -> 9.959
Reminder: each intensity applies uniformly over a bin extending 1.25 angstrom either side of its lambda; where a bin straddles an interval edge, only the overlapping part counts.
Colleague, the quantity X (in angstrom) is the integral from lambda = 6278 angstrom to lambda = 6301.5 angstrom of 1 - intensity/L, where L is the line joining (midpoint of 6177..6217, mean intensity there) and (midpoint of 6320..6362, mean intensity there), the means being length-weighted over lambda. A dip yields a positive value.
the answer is 2.6 angstrom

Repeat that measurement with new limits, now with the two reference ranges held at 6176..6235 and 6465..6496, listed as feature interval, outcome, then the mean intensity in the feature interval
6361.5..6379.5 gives -0.5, 8.82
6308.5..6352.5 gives -3.4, 8.57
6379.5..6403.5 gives 0.8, 8.64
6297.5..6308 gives 0.4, 7.25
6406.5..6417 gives -0.9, 10.1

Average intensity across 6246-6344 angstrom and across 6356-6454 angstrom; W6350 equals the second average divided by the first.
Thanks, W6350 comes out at 1.2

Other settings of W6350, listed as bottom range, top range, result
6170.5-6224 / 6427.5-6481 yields 1.66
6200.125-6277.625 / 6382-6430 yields 1.55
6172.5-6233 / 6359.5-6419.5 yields 1.52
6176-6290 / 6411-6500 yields 1.62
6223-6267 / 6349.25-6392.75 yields 1.46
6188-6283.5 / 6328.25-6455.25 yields 1.53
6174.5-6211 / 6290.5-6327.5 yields 1.23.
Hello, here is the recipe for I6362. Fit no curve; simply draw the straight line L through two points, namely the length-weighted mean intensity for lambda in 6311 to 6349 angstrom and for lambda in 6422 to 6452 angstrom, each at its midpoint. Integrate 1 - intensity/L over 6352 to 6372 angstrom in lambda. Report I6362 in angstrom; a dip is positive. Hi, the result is 0.5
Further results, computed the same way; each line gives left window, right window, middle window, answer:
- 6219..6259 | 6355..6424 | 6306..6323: -2.2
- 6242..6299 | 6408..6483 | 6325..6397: -3.2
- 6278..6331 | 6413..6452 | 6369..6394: 0.9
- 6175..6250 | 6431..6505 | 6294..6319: -0.9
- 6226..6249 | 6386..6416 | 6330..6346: -2.0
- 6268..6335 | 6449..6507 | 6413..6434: -0.6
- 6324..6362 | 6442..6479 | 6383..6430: 1.0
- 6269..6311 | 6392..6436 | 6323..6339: -1.4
